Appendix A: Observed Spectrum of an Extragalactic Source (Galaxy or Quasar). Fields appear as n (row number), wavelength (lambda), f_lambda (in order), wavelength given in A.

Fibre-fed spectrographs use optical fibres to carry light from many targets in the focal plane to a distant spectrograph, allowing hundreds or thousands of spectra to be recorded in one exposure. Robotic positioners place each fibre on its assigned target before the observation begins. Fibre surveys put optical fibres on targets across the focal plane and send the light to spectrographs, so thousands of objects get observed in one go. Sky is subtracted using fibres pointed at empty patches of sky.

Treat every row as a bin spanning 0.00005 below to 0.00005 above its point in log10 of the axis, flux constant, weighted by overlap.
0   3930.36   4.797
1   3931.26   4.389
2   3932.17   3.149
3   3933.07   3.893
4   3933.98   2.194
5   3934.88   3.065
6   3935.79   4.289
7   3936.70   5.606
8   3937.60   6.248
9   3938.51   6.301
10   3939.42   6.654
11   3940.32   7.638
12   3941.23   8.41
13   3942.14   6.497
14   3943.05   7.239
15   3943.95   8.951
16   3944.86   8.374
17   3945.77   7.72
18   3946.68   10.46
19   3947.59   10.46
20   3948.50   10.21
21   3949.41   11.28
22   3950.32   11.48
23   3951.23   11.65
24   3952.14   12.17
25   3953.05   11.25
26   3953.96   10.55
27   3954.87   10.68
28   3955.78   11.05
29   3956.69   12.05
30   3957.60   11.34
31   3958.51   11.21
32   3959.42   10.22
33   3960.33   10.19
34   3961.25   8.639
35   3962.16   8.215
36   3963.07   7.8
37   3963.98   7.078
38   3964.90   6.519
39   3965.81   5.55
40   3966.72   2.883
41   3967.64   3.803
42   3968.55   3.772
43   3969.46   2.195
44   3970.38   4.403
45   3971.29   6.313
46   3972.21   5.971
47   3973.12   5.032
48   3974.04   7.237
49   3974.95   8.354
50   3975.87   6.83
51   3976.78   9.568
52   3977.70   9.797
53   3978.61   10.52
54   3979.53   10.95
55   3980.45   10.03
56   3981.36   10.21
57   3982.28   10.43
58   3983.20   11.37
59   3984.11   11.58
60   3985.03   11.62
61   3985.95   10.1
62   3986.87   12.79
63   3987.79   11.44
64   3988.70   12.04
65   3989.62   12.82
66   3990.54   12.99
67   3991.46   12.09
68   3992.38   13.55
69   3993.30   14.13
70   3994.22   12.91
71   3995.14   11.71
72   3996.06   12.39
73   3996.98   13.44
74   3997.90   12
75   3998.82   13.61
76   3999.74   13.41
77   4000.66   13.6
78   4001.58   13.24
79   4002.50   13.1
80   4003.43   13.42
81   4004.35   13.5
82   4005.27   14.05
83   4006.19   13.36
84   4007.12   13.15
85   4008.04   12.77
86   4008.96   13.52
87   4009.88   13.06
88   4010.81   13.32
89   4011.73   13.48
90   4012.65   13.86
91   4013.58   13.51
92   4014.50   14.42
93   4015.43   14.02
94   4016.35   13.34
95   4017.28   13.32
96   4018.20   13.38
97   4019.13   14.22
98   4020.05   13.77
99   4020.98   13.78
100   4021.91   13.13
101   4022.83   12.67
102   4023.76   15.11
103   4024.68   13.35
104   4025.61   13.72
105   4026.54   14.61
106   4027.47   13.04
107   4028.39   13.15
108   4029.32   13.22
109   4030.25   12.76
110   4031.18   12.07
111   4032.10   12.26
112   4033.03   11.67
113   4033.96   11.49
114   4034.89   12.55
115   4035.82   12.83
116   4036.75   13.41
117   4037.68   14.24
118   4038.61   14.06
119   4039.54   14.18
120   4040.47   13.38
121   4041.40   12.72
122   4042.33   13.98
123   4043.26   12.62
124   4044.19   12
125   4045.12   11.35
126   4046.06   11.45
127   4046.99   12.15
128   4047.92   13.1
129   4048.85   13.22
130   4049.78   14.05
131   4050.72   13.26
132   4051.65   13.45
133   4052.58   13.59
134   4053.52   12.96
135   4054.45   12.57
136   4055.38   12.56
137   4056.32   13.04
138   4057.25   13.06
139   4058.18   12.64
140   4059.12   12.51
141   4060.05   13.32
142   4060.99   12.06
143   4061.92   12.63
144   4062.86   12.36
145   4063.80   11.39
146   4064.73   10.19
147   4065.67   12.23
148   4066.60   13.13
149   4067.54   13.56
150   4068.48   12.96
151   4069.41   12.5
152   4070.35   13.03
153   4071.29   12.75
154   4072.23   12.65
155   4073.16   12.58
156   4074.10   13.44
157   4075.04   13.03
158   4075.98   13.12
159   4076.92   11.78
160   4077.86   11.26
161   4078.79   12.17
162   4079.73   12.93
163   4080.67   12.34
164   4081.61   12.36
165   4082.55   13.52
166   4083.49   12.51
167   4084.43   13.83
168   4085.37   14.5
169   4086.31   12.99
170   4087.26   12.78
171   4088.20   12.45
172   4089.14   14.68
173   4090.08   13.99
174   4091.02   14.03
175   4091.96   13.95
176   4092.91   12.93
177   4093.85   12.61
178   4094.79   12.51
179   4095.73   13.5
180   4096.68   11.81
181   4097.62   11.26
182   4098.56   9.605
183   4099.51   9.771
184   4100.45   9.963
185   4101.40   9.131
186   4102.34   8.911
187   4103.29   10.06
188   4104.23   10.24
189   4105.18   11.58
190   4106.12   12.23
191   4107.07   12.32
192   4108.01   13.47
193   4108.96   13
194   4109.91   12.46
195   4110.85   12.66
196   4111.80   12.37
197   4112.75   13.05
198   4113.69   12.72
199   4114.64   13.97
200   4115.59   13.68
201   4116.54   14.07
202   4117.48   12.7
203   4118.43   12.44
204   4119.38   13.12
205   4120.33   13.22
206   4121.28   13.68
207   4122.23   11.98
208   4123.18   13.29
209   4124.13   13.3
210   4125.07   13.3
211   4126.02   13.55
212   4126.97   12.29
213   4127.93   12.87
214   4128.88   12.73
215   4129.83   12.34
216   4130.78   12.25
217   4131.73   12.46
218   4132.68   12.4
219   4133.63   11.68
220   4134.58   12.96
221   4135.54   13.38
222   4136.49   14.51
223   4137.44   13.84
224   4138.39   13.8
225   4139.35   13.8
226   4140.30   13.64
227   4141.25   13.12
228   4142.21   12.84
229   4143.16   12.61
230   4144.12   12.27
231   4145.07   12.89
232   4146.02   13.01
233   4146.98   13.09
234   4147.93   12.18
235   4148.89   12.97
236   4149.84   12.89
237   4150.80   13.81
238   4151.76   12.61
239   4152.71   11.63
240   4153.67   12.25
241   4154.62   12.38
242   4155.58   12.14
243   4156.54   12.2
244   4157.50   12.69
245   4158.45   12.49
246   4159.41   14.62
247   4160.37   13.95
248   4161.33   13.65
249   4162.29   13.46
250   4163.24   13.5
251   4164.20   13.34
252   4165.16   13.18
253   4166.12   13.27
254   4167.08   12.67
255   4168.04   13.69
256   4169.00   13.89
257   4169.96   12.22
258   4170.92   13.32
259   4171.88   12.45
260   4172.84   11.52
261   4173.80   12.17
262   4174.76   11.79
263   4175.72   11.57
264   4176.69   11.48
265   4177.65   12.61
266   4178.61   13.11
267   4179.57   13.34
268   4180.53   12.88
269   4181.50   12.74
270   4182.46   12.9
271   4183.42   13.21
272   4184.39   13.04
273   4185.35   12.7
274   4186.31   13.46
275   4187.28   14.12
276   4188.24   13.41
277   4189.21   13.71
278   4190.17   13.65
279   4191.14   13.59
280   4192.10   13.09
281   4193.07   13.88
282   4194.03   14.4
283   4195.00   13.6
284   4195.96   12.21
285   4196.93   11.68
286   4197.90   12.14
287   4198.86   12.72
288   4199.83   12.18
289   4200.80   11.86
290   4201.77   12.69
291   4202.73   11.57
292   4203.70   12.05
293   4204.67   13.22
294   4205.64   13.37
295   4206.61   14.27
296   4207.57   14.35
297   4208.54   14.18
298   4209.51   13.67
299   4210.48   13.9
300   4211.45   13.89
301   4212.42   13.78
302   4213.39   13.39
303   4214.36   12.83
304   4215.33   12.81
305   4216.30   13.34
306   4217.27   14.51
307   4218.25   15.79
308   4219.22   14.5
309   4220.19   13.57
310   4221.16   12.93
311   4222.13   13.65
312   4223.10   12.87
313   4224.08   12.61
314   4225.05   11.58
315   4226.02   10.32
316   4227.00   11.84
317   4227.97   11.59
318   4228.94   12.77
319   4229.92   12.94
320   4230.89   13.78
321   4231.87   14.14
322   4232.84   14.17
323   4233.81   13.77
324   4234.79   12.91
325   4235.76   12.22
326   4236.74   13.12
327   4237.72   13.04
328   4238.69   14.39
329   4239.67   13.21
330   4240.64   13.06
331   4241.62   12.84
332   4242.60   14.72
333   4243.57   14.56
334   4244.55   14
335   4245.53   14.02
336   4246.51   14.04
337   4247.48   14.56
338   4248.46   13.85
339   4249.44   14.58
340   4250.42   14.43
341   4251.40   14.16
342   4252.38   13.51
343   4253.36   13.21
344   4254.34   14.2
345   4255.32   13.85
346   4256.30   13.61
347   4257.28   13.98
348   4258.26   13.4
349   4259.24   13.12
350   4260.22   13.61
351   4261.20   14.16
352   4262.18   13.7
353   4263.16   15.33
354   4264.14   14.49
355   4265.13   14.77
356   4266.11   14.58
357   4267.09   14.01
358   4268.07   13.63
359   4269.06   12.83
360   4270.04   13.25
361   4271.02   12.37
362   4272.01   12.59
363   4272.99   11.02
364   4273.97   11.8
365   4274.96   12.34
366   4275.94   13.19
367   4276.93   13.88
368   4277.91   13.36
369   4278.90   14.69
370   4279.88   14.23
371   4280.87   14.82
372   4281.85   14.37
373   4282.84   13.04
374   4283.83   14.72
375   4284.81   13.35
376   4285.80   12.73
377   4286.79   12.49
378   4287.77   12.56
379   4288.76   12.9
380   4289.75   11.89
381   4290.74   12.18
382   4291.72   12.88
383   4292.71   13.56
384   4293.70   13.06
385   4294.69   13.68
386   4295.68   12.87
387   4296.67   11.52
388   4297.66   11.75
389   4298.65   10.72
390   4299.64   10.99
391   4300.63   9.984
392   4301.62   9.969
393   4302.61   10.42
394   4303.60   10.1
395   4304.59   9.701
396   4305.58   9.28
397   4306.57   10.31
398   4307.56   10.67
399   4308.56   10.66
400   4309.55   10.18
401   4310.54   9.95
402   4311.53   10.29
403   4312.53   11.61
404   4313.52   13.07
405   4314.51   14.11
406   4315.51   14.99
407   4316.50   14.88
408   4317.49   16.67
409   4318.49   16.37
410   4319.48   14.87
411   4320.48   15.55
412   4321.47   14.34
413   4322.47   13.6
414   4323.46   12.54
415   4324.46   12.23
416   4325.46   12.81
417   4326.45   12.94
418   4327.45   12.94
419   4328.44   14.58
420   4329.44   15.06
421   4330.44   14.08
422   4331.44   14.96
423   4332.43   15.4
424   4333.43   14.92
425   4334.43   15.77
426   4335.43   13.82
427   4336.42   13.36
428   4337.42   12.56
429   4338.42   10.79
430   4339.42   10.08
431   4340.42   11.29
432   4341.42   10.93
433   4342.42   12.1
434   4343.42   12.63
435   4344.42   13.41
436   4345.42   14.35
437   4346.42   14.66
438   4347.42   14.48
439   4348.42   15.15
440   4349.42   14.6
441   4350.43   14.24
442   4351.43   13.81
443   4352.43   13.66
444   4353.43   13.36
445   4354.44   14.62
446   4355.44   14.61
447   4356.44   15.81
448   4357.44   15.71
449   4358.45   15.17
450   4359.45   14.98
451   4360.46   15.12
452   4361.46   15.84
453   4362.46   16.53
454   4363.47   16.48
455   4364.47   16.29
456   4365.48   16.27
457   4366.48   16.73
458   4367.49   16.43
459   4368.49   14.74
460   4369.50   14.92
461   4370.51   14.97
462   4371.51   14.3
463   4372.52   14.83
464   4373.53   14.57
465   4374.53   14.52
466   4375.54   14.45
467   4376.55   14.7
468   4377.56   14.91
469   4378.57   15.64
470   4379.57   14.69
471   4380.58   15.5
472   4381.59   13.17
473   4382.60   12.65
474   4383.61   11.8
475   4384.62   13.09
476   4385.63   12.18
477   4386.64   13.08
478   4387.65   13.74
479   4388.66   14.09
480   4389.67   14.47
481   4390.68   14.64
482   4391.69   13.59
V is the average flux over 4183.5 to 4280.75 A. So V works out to 13.4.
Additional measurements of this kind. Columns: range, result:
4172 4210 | 12.9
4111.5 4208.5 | 13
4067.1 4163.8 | 12.7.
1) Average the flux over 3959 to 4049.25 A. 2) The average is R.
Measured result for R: 11.5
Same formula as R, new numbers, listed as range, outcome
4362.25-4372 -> 15.7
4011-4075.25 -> 13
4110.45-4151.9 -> 13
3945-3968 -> 9.38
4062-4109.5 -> 12.3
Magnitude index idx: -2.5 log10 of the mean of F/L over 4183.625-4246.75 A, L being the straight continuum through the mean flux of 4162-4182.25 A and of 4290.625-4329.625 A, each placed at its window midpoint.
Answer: -0.05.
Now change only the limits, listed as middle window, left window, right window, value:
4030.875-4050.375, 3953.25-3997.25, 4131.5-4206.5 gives -0.20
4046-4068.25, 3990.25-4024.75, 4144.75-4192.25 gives 0.04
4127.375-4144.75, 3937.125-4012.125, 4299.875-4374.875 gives -0.11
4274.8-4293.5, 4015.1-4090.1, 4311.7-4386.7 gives 0.05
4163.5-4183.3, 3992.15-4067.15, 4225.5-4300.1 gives 0.04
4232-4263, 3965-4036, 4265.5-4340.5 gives -0.10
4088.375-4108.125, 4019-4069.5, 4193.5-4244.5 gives 0.10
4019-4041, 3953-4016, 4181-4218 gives -0.18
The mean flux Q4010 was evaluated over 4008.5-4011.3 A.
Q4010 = 13.3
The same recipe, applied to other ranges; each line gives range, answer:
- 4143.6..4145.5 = 12.6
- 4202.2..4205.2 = 12.3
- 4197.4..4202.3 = 12.3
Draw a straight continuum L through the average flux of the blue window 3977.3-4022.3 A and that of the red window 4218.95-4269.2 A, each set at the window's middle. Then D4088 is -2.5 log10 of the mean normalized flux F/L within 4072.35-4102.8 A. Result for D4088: 0.05 mag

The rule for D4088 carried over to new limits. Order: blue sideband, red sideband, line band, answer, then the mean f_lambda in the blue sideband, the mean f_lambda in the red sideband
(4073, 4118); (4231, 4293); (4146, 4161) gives 0.00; 12.4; 13.6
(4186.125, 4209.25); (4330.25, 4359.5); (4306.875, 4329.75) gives 0.04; 13.1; 13.8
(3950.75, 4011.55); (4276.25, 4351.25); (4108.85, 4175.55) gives -0.11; 10.5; 12.9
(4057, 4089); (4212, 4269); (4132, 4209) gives 0.02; 12.7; 13.6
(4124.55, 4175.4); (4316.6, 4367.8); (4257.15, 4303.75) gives 0.07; 12.9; 14.3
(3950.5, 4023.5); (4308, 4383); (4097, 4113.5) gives 0.06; 11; 14.1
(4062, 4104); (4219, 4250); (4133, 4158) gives -0.01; 12.3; 13.3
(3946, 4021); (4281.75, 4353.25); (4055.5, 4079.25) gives -0.10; 10.9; 12.9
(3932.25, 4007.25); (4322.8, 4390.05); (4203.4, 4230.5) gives -0.06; 9.53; 14.2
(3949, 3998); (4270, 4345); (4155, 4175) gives -0.13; 9.73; 12.8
